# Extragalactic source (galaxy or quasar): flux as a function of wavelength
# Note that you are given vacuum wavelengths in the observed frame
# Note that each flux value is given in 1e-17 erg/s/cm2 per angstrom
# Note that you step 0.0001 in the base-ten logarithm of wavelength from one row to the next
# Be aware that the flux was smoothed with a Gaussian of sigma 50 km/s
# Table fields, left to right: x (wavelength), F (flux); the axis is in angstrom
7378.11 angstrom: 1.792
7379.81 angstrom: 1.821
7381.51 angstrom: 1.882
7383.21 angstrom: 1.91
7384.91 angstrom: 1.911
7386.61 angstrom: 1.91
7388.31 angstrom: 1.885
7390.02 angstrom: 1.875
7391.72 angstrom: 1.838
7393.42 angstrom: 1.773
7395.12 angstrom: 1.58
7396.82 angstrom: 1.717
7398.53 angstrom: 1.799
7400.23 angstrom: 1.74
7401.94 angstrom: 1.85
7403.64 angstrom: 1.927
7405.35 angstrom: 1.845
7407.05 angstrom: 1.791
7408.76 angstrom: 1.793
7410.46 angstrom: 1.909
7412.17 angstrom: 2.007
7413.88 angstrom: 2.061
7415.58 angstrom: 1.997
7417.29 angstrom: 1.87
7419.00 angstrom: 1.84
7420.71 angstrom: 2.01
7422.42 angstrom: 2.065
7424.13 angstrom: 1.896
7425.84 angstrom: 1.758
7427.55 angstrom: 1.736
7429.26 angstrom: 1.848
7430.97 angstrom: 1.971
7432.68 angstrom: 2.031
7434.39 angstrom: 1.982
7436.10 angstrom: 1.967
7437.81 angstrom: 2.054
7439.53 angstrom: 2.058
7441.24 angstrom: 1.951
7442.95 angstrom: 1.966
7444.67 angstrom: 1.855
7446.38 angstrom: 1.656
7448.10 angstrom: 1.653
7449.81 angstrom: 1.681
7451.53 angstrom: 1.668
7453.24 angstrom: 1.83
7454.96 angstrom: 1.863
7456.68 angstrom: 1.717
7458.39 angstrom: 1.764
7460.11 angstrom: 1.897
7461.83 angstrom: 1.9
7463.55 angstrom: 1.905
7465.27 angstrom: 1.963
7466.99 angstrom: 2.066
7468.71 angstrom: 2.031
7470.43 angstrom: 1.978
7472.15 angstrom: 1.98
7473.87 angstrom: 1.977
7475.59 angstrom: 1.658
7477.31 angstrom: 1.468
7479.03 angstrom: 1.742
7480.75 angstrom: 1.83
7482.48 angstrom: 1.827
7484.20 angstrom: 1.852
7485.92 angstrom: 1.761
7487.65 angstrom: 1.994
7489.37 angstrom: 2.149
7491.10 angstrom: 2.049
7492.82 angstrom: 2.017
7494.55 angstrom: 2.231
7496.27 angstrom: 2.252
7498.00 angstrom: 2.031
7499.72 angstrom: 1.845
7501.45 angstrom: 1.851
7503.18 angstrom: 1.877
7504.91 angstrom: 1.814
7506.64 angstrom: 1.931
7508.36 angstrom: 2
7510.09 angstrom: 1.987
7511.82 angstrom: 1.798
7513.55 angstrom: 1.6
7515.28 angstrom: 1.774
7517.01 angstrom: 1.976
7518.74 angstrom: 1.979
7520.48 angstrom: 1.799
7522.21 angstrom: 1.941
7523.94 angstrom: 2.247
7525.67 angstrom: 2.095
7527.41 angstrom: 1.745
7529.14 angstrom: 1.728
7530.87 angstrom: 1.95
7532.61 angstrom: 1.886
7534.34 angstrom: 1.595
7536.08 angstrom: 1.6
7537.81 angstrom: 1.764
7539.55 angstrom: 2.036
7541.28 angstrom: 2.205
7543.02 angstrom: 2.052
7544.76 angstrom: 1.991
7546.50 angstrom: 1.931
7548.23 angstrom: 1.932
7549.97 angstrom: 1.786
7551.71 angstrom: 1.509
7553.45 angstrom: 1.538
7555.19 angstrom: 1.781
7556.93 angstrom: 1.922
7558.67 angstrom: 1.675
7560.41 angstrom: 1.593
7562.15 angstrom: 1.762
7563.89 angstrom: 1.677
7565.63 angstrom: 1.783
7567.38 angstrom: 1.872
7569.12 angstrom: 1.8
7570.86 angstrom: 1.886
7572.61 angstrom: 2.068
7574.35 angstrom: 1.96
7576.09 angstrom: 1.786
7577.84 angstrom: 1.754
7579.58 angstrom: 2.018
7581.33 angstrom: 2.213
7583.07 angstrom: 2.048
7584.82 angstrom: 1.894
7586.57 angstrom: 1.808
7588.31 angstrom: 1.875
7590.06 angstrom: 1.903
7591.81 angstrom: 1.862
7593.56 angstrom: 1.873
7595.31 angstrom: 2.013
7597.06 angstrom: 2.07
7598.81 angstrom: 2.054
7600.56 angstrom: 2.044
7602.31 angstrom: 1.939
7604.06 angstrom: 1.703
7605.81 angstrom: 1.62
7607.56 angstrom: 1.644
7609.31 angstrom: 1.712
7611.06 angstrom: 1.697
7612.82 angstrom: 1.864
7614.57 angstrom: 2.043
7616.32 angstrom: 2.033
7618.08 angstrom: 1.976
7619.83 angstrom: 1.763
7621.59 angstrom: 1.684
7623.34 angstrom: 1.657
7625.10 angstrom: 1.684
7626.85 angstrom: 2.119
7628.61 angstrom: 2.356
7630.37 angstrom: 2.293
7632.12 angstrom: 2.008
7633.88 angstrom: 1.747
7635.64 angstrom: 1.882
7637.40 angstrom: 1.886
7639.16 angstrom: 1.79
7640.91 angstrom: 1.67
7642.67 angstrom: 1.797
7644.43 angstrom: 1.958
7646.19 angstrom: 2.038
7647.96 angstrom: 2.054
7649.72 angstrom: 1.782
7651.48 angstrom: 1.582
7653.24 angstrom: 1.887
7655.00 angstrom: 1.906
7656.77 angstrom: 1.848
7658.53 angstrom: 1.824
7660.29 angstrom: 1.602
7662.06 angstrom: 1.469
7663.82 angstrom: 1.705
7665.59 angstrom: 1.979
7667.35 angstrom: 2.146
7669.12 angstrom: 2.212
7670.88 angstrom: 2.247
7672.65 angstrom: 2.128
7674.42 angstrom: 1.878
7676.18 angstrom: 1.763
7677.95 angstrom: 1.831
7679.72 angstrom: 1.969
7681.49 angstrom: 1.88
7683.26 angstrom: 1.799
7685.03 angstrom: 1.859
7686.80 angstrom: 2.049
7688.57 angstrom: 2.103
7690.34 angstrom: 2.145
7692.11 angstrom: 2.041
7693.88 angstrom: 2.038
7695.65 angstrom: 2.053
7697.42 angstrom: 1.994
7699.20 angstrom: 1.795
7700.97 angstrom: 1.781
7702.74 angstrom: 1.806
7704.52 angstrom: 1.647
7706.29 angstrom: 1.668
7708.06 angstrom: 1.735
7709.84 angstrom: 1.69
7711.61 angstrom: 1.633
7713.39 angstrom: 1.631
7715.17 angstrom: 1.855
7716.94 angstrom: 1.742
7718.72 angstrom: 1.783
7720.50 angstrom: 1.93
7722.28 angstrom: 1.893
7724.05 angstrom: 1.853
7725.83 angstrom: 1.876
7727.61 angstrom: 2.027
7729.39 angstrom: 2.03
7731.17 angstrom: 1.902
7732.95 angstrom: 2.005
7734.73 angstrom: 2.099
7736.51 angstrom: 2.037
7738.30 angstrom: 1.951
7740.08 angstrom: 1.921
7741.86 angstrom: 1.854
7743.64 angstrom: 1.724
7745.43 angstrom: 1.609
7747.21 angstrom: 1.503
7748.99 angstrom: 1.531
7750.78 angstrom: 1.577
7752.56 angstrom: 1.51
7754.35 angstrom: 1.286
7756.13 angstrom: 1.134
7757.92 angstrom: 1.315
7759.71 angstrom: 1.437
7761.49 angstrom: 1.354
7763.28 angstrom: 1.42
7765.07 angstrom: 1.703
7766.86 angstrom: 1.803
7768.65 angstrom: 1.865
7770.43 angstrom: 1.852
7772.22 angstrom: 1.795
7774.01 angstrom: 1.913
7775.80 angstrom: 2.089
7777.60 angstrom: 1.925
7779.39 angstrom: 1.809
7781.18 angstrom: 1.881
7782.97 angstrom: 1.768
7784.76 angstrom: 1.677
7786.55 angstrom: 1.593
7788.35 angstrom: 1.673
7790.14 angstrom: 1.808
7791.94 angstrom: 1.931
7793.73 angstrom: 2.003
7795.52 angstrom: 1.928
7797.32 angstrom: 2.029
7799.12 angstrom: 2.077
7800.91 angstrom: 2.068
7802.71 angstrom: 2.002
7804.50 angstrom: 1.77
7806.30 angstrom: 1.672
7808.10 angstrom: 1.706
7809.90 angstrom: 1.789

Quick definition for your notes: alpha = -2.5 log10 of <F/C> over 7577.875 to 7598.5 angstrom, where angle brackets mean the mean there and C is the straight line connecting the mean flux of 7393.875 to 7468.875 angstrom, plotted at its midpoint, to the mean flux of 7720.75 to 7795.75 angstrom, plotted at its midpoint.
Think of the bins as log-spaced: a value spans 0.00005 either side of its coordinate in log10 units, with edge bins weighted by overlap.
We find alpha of -0.08 mag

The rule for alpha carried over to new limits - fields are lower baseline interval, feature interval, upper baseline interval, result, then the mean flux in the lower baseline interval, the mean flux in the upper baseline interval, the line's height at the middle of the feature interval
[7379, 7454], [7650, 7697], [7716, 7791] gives -0.08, 1.87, 1.75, 1.78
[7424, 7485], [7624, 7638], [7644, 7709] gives -0.06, 1.86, 1.9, 1.89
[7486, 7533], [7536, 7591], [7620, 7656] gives 0.03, 1.94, 1.89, 1.92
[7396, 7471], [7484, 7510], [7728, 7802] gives -0.07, 1.88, 1.77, 1.86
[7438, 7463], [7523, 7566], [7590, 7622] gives 0.01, 1.83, 1.87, 1.85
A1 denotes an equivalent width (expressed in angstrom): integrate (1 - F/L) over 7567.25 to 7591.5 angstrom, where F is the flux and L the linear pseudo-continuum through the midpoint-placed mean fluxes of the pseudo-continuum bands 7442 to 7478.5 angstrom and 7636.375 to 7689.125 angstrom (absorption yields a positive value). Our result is -0.7 angstrom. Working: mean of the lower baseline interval 1.83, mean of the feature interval 1.92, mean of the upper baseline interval 1.89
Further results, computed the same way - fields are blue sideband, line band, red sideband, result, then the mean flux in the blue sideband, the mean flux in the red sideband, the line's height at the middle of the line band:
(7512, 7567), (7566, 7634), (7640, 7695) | -1.4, 1.83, 1.91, 1.87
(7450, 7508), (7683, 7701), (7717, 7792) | -2.0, 1.9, 1.75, 1.78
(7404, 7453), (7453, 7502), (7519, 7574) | -1.1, 1.89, 1.85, 1.87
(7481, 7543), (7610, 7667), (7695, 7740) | 0.5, 1.92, 1.86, 1.88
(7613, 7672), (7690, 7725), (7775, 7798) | 0.9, 1.9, 1.85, 1.88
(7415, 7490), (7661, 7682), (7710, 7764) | -2.2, 1.88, 1.71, 1.75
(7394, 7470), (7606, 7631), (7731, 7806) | -1.0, 1.87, 1.76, 1.81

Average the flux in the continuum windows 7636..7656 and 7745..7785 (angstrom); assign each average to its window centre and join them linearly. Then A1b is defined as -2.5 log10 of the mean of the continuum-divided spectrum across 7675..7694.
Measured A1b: -0.10 mag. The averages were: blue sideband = 1.85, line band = 1.95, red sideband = 1.64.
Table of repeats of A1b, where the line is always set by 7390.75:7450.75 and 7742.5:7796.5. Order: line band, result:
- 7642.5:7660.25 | -0.067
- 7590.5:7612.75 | -0.048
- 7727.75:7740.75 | -0.173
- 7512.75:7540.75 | -0.029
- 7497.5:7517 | -0.025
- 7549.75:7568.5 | 0.049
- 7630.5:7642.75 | -0.062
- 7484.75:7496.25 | -0.119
